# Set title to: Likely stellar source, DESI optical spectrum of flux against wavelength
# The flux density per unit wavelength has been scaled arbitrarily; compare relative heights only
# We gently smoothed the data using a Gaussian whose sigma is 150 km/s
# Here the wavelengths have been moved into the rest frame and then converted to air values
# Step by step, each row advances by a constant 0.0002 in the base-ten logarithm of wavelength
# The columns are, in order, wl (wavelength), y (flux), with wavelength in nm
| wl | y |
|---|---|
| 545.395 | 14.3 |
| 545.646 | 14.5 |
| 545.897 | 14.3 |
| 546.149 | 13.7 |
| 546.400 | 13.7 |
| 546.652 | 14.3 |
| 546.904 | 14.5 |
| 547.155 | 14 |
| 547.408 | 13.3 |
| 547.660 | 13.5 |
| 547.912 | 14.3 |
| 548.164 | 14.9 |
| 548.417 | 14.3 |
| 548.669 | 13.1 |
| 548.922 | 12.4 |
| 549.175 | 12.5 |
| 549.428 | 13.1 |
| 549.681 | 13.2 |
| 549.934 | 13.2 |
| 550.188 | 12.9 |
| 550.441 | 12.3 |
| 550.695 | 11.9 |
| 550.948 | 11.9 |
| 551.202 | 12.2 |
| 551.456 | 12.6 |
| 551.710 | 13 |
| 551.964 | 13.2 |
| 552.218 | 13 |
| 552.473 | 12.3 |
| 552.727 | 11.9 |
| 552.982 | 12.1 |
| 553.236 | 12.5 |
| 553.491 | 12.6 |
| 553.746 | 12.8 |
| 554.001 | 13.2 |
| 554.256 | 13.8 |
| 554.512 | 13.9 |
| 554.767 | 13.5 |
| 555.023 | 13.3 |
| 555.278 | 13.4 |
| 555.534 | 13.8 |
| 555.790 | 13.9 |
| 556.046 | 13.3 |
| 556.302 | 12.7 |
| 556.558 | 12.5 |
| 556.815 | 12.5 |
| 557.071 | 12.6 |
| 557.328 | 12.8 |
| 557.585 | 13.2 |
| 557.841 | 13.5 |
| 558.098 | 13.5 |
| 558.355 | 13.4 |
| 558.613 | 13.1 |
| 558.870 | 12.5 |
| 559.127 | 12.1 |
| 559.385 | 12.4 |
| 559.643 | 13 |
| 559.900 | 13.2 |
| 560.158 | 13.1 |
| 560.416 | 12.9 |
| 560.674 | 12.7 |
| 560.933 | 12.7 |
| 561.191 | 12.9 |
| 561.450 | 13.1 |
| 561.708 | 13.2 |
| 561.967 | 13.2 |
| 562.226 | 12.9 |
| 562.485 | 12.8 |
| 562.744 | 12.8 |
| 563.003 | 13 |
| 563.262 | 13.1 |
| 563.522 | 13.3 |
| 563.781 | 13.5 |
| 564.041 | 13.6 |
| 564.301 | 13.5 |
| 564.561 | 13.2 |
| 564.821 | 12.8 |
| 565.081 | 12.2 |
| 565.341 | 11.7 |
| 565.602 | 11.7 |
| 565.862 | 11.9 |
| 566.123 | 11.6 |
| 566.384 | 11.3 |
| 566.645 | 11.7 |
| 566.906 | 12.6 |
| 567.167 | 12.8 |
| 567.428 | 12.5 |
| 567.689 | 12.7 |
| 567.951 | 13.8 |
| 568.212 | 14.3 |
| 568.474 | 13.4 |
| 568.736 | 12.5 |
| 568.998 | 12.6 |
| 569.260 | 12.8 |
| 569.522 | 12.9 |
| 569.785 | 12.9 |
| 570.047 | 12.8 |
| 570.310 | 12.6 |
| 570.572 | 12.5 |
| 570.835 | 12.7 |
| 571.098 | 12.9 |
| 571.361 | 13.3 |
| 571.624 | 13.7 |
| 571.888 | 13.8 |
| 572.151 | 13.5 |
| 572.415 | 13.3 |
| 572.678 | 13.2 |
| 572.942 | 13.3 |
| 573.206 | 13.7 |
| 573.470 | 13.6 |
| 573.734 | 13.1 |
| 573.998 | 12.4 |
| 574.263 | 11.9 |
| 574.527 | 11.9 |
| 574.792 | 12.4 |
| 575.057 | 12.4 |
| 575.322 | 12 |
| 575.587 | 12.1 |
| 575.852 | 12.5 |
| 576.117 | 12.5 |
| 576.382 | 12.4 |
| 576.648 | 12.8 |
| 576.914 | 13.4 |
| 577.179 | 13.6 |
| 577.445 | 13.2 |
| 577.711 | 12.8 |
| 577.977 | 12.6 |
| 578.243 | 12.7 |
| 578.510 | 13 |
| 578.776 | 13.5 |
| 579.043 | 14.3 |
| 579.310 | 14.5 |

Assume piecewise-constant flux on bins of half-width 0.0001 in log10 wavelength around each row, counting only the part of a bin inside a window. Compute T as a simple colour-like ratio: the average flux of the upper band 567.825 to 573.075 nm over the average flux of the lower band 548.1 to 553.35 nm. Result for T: 1.0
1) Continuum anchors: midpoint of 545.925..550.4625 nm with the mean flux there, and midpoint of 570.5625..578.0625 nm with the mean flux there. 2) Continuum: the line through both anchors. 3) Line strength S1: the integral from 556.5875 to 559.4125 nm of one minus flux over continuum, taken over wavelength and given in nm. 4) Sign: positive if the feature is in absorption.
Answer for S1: 0.09 nm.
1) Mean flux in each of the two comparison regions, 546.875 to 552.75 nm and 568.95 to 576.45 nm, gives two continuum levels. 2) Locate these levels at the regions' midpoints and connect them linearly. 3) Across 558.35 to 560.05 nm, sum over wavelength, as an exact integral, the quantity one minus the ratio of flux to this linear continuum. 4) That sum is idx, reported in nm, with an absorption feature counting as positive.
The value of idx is 0.02 nm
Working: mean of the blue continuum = 13.1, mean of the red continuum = 12.8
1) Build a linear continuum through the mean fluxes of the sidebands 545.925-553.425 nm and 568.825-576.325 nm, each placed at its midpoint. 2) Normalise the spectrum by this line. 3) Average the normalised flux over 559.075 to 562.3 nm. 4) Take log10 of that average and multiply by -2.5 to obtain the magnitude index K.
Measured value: 0.01 mag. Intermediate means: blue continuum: 13.1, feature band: 12.9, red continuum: 12.8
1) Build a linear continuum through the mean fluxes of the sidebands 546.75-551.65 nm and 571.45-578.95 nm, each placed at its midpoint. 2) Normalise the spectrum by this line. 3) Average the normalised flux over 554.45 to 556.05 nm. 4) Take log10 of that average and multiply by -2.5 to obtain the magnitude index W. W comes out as -0.04 mag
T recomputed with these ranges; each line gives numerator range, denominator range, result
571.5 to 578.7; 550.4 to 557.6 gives 1.00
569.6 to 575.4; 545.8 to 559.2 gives 0.98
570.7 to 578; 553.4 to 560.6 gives 0.99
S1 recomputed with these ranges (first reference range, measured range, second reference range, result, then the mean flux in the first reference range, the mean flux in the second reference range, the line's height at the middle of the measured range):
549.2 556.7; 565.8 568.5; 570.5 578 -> 0.06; 12.9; 12.9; 12.9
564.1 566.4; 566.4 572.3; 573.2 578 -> -0.23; 12.3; 12.7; 12.4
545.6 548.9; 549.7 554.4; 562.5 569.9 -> 0.35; 14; 12.7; 13.7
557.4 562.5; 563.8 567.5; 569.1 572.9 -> 0.18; 13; 13.1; 13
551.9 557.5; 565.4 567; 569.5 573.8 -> 0.16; 13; 13.2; 13.1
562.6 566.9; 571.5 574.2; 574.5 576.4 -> -0.21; 12.6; 12.3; 12.4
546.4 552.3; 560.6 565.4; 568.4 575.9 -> 0.01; 13.2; 12.9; 13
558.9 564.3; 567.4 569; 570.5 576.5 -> -0.04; 13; 12.8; 12.9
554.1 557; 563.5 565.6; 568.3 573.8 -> 0.05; 13.3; 13.1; 13.2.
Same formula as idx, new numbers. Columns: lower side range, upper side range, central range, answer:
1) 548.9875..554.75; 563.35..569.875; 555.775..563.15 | -0.120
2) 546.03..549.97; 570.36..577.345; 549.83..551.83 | 0.157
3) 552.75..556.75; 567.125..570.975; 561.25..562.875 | 0.002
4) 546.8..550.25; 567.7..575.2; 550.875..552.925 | 0.141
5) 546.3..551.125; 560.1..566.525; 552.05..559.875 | 0.033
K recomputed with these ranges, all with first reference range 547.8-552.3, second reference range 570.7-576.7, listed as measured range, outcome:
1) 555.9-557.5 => 0.02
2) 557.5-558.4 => -0.04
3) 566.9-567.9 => 0.01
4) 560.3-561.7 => 0.00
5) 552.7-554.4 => 0.02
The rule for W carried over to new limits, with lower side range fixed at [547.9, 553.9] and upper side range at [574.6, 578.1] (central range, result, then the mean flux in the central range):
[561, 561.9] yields -0.026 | 13.1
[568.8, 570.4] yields -0.005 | 12.8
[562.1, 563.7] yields -0.022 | 13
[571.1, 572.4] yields -0.066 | 13.5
